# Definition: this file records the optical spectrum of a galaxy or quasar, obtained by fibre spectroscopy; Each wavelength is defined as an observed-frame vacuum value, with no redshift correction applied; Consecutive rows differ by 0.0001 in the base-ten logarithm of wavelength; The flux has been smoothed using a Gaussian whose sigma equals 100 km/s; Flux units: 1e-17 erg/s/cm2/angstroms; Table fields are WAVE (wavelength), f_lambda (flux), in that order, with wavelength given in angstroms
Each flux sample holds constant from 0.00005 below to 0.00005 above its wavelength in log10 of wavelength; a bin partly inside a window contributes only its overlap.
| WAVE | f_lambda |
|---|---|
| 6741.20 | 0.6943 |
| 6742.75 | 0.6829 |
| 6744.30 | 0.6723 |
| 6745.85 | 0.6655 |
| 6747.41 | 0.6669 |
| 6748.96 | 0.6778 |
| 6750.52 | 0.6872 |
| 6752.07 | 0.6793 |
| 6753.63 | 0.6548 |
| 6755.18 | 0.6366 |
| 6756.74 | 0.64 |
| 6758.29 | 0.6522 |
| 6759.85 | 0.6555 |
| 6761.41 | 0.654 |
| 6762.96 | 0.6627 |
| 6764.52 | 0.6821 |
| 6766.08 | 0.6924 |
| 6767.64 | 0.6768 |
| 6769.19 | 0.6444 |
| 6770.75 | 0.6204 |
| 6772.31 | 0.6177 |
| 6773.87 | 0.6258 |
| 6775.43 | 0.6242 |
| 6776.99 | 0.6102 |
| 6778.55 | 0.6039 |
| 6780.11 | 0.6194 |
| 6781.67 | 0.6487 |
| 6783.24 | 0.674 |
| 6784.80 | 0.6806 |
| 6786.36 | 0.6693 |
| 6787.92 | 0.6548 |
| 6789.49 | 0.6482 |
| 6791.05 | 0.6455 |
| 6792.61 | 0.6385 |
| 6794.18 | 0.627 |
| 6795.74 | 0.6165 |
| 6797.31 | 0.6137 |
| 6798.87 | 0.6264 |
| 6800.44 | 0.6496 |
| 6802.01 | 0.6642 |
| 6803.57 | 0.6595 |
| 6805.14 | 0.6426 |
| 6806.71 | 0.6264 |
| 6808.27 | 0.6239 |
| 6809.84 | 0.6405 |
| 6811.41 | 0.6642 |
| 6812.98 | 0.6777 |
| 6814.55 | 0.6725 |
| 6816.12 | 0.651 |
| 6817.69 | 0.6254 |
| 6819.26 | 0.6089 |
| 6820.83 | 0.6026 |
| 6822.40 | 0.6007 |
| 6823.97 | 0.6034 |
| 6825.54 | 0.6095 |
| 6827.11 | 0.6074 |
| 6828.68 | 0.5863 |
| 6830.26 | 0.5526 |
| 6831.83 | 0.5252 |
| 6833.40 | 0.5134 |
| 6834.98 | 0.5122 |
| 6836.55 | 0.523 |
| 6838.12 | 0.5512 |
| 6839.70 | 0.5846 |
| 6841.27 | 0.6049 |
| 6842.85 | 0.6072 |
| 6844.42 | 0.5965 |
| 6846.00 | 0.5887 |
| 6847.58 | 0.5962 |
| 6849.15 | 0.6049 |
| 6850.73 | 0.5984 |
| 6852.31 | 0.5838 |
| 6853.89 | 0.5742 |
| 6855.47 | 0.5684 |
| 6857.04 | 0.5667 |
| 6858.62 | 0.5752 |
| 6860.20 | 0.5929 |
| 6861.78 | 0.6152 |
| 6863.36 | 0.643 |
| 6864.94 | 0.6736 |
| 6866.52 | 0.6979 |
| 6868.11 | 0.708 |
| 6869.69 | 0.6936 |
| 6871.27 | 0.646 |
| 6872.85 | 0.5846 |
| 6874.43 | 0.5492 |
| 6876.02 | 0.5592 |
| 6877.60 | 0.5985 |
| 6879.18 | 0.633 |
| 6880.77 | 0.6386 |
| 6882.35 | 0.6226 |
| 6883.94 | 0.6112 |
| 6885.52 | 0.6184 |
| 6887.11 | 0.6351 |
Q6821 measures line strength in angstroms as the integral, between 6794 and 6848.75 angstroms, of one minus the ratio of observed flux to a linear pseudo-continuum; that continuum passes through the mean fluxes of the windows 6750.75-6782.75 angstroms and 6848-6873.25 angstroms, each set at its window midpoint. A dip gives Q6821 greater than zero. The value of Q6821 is 2.12 angstroms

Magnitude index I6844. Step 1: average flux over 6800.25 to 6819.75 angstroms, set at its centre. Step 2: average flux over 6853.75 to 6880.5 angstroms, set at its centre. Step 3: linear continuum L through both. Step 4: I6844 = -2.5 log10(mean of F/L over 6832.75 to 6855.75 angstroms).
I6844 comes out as 0.10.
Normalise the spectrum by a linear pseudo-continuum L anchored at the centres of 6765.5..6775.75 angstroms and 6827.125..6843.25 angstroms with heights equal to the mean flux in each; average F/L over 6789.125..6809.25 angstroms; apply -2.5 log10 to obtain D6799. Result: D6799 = -0.06 mag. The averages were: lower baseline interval 0.643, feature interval 0.637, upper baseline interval 0.557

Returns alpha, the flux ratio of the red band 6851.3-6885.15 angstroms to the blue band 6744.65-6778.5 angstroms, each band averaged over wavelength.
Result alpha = 0.94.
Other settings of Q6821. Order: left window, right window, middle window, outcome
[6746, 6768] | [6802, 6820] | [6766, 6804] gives 0.8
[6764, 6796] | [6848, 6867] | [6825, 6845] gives 1.6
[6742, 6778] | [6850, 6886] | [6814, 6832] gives 0.8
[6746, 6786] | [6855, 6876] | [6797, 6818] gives -0.2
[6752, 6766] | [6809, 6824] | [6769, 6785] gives 0.5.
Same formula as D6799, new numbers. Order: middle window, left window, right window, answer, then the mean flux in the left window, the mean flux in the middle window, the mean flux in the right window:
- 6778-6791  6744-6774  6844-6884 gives 0.00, 0.659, 0.65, 0.612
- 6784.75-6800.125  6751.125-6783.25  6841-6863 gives -0.02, 0.646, 0.64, 0.592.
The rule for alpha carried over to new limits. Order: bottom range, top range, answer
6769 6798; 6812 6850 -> 0.93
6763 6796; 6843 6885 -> 0.95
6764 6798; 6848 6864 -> 0.92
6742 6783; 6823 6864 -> 0.89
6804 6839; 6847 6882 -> 1.02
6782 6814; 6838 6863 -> 0.91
